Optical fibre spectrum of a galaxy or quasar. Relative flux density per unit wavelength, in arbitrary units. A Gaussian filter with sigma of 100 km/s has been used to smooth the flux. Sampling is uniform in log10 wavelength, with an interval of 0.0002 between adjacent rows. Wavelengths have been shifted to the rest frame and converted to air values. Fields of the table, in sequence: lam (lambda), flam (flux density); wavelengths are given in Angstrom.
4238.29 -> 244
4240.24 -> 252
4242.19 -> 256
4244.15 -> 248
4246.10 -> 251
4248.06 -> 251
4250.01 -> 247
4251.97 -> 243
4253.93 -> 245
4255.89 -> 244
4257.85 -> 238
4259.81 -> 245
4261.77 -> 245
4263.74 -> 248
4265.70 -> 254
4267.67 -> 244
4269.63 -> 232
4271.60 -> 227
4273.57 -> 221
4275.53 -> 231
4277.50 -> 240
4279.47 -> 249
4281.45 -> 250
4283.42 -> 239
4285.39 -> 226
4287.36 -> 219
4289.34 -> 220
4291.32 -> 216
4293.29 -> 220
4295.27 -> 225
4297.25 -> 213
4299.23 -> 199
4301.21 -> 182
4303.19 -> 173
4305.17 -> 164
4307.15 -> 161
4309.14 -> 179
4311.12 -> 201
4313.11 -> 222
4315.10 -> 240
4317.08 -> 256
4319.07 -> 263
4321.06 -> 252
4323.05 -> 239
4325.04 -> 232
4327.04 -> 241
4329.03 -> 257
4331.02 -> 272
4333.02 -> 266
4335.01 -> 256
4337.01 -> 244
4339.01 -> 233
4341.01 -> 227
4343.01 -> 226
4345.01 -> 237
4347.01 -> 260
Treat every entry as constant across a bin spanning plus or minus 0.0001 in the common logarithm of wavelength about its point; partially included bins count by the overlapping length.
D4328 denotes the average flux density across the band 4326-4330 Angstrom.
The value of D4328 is 249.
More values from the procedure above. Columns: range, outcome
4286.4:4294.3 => 219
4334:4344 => 237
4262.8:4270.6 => 245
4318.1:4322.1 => 257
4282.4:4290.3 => 226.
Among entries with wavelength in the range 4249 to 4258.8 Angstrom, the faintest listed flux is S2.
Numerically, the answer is 238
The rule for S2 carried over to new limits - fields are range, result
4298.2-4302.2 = 182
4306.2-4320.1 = 161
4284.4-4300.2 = 199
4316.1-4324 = 239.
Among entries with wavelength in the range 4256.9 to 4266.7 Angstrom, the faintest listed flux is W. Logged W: 238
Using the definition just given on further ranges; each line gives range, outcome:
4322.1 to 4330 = 232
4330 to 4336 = 256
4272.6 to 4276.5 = 221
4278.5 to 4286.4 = 226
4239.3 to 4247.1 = 248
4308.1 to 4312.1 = 179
